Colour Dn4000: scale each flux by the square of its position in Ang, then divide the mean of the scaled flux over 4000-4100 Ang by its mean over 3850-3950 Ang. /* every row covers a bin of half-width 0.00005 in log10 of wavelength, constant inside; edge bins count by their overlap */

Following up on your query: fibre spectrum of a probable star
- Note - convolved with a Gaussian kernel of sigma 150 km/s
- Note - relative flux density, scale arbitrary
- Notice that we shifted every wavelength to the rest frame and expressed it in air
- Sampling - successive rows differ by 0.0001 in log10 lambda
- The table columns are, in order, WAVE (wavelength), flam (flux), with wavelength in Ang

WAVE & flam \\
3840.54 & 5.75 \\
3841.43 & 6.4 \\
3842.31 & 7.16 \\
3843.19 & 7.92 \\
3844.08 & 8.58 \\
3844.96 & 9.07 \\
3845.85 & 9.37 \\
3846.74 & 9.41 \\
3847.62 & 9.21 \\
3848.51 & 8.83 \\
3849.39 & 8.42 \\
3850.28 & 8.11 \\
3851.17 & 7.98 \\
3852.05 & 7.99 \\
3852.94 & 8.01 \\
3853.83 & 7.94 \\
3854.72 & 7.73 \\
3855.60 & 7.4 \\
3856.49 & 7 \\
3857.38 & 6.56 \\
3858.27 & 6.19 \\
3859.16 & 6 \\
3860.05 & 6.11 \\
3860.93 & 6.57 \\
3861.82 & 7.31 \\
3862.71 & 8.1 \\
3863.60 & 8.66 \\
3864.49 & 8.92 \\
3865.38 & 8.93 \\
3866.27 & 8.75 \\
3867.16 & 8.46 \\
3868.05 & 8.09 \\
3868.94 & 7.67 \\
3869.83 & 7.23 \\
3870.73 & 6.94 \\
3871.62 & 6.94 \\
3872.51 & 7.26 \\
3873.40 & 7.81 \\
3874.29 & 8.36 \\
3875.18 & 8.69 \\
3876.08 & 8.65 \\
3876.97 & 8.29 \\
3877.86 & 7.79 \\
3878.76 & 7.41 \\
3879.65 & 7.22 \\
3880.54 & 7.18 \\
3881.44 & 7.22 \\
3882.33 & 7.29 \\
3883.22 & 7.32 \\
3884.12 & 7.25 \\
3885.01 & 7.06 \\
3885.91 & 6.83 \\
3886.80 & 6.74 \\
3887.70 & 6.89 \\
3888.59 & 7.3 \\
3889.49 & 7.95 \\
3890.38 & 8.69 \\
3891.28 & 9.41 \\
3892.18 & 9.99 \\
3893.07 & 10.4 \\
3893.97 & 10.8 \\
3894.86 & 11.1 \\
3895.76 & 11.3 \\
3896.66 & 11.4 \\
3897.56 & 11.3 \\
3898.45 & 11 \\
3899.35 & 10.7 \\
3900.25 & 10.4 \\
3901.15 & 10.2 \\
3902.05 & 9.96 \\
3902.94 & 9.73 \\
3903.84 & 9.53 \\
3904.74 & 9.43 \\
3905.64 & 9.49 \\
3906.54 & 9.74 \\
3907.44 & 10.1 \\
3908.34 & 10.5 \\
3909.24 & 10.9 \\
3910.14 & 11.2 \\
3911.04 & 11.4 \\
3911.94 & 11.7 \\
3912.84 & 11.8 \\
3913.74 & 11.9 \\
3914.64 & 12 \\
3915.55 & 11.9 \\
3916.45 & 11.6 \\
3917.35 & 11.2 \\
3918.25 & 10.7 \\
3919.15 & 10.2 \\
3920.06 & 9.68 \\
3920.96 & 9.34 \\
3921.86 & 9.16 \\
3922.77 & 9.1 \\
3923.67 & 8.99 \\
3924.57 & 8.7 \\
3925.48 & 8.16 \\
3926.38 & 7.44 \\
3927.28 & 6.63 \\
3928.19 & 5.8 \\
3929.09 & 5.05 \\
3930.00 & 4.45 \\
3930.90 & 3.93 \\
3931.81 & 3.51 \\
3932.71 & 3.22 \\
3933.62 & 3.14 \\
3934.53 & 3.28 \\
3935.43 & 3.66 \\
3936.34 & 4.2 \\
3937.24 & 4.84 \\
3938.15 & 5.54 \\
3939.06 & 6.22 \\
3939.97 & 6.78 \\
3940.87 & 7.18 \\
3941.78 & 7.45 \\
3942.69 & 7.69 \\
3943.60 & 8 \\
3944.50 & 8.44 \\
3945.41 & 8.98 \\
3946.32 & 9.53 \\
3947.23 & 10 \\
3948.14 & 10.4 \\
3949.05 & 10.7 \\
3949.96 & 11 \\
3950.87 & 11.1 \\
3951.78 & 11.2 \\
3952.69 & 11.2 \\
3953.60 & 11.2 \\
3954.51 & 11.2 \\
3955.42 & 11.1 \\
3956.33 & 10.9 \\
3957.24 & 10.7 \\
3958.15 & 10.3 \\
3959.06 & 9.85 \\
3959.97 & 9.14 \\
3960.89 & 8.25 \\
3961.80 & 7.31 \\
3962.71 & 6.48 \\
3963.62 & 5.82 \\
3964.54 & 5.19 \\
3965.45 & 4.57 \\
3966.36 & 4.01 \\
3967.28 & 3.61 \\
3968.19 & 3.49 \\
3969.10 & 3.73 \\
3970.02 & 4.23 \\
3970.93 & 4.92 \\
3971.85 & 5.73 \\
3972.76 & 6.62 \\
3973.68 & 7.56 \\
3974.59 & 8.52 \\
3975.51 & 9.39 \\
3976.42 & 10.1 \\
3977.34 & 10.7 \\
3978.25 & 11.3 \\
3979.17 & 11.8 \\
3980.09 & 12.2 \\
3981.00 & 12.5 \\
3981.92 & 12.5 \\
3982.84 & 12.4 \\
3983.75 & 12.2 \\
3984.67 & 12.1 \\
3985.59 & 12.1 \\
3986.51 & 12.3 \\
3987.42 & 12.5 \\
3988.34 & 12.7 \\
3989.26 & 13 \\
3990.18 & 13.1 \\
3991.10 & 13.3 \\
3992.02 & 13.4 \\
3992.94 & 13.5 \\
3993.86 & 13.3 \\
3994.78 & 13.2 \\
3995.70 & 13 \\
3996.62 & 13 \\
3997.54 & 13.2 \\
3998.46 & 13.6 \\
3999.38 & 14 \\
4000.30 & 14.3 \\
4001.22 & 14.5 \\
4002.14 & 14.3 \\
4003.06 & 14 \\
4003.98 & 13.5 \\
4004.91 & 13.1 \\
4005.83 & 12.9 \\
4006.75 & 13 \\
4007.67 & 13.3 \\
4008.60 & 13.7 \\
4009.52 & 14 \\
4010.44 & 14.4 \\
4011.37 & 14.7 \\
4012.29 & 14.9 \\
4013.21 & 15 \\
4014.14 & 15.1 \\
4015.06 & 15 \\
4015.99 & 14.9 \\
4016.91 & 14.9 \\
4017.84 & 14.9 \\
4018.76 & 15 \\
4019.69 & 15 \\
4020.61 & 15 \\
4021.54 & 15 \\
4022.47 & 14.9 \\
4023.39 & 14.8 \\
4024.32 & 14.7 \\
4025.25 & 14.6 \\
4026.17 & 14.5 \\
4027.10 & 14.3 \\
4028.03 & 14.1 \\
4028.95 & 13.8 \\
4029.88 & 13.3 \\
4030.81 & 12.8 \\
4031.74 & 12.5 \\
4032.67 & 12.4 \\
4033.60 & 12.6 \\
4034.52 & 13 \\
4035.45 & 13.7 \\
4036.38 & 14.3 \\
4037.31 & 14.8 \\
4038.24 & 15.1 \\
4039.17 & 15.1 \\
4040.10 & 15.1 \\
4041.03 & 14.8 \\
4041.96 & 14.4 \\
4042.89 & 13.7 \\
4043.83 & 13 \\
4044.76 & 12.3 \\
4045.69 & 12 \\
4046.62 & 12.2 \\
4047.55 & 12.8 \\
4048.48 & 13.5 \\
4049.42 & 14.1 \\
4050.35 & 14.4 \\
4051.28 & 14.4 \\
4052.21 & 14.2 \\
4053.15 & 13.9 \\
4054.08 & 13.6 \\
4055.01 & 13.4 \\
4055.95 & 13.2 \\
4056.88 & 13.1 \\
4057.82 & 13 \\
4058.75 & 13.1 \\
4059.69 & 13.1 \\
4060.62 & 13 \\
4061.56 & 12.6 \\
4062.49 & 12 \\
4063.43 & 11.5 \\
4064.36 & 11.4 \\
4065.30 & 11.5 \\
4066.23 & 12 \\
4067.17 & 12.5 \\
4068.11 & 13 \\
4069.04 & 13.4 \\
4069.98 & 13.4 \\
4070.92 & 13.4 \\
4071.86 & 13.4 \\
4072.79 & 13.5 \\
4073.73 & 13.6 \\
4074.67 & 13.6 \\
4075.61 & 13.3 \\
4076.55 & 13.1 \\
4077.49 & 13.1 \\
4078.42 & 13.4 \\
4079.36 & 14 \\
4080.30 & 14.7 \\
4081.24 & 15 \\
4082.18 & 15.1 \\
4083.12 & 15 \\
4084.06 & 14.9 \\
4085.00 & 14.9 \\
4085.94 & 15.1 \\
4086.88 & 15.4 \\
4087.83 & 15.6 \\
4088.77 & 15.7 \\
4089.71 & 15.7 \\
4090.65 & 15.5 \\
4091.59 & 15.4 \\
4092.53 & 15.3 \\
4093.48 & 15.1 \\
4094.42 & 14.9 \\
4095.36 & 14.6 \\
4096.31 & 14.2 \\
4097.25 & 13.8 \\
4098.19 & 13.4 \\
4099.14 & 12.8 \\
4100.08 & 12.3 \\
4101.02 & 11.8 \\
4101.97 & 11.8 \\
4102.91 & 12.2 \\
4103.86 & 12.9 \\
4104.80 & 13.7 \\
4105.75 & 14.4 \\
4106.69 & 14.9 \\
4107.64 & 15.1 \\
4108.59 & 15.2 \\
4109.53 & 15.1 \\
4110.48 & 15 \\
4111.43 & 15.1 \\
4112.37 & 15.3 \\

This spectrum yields 1.8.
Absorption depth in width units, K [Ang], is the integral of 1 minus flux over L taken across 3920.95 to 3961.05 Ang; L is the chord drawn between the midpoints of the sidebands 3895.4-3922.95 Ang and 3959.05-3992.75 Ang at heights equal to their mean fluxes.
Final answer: 8.0 Ang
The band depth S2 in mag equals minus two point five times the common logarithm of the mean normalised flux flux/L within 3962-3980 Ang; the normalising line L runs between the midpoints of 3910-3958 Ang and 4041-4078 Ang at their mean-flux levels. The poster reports 0.41 mag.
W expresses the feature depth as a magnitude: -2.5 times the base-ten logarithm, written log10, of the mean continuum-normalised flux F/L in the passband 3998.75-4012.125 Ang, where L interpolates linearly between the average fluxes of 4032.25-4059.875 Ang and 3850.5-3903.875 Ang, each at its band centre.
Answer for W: -0.127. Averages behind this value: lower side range 8.29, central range 13.9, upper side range 13.6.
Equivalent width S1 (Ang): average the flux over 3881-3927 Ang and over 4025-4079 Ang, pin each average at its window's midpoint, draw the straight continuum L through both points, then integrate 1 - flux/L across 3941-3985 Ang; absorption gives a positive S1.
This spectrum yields 8.9 Ang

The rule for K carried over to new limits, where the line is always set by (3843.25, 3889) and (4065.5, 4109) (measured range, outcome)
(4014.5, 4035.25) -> -3.3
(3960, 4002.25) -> 3.5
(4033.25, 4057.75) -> -1.7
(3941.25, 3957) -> 0.2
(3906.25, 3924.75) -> -3.0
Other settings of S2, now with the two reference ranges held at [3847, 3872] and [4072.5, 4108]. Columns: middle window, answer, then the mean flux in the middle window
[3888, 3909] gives -0.14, 10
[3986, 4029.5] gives -0.18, 14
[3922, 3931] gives 0.34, 7.02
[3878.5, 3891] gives 0.15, 7.34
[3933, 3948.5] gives 0.44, 6.72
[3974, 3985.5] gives -0.02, 11.3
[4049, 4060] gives -0.04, 13.6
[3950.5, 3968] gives 0.23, 8.49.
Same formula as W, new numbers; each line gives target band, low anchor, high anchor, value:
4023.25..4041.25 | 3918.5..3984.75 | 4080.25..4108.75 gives -0.20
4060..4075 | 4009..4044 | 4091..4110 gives 0.11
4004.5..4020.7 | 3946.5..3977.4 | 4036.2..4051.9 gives -0.22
